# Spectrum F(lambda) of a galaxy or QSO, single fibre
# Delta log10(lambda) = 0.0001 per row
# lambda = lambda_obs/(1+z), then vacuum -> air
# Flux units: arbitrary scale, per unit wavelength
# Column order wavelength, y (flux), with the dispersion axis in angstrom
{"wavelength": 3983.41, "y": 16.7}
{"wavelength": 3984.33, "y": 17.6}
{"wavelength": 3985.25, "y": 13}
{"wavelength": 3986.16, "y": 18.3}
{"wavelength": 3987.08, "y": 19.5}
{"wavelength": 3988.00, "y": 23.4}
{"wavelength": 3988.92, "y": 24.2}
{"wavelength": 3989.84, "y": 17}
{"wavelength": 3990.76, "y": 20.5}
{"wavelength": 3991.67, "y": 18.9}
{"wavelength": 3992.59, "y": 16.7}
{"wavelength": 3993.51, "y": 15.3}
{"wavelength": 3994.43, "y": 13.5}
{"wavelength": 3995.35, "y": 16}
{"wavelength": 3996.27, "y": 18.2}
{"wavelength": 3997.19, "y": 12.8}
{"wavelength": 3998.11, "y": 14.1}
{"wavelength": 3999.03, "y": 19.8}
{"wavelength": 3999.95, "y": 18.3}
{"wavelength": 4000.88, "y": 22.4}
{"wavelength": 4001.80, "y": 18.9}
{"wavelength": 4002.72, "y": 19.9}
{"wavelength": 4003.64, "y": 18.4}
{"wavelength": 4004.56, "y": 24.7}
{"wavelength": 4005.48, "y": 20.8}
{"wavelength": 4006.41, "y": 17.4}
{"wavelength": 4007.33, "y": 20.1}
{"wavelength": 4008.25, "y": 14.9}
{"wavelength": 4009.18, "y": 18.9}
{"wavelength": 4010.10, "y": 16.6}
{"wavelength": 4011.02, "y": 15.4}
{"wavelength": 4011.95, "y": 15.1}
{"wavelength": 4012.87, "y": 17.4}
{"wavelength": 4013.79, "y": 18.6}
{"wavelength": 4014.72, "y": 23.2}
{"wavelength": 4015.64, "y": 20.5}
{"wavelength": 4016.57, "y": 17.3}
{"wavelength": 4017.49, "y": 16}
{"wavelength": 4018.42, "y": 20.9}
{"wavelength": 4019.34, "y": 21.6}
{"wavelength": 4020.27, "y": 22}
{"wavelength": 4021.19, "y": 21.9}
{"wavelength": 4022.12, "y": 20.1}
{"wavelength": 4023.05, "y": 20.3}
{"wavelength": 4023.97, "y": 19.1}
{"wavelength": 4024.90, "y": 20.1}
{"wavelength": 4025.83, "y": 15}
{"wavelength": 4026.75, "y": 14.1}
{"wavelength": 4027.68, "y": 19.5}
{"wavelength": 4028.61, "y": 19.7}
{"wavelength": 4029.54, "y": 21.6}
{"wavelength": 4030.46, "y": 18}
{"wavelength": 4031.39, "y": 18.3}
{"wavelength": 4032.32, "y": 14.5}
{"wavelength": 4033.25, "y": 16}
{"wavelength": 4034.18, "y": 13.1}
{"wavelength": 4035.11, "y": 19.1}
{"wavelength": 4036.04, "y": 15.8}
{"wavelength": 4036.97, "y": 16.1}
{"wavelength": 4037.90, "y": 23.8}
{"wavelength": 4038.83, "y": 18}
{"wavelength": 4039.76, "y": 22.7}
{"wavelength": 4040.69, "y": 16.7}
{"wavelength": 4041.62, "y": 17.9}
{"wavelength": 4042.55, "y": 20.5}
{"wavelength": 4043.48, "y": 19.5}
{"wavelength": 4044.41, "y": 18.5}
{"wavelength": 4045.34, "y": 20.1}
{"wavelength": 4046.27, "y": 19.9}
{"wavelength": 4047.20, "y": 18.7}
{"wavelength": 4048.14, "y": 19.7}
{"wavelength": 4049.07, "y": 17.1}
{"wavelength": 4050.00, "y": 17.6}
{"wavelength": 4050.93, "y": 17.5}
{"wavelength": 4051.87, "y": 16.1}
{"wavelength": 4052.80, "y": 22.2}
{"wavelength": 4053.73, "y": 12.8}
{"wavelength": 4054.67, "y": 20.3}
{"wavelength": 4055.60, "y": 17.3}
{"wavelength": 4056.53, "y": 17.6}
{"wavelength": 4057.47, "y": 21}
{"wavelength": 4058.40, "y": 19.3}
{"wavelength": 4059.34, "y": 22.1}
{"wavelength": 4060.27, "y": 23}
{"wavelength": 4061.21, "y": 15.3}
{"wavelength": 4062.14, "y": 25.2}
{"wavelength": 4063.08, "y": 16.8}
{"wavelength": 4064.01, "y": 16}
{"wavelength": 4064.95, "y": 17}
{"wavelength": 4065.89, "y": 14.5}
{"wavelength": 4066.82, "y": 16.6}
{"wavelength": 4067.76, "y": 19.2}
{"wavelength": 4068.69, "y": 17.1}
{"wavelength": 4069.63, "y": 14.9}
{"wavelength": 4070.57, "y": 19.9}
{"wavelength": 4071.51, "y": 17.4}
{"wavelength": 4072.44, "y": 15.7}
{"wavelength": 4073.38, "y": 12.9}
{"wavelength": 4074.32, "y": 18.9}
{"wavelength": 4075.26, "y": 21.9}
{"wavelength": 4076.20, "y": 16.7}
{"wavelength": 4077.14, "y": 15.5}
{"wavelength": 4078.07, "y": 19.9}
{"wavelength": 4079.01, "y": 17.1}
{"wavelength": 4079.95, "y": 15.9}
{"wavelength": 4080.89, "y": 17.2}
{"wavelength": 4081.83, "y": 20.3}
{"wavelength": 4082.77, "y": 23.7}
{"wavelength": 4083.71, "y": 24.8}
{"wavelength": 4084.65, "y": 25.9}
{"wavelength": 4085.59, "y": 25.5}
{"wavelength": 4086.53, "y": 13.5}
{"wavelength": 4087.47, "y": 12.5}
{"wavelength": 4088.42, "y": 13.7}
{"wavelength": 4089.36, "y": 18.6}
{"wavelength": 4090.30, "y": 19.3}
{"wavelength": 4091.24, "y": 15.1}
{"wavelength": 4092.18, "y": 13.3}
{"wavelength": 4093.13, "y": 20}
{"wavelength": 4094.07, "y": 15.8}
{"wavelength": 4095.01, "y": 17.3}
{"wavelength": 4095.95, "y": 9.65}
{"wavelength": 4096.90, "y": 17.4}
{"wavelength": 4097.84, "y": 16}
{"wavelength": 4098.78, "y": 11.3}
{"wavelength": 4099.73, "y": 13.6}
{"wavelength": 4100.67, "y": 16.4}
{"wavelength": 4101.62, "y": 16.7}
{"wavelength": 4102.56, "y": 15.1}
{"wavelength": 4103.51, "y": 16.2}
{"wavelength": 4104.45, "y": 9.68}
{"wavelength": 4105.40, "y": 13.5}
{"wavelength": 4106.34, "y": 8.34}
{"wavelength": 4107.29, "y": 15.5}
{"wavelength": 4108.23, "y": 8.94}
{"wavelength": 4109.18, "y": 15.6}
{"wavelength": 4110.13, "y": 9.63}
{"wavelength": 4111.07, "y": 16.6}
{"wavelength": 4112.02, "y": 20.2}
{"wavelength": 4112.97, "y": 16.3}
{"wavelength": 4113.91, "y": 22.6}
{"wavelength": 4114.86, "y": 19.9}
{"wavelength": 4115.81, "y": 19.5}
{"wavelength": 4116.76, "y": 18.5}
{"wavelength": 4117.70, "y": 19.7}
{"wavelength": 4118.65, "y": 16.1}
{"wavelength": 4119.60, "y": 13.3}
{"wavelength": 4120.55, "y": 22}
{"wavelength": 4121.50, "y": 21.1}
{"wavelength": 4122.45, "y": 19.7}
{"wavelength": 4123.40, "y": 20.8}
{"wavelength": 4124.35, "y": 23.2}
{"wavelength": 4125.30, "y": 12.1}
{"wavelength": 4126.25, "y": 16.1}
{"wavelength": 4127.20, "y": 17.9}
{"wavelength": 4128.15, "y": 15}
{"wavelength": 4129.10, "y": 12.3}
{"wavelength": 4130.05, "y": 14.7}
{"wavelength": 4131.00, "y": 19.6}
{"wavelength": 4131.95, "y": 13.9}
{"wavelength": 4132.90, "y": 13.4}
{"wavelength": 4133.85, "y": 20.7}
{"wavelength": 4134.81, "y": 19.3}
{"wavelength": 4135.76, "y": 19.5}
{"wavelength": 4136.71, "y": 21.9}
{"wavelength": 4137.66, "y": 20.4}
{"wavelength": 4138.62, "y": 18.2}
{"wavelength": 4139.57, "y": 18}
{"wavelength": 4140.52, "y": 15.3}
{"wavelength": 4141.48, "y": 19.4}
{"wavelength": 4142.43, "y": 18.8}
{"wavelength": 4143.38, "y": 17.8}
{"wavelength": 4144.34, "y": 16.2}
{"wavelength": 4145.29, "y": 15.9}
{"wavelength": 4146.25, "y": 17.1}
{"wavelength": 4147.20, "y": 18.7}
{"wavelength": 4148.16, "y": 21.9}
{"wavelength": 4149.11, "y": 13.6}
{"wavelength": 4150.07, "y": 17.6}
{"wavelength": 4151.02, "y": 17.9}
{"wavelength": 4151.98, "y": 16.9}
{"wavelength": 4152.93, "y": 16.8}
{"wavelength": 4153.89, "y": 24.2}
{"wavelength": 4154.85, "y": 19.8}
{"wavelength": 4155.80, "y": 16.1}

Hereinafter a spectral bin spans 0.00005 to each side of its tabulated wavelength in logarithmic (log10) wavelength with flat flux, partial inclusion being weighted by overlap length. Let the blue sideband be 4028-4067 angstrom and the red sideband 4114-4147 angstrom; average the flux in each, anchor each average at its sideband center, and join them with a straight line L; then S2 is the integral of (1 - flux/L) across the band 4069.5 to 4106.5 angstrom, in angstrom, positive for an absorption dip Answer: 2.9 angstrom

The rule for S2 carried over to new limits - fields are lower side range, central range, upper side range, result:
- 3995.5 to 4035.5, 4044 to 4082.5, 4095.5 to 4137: -1.52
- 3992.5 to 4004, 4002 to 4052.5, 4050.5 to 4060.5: -1.56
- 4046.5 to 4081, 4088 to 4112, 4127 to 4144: 4.22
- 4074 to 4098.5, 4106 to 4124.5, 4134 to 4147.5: 0.81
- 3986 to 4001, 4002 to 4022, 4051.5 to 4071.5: -1.12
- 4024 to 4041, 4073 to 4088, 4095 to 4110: -3.96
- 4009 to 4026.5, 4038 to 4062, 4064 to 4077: -1.70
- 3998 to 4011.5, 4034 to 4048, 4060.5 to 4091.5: -0.30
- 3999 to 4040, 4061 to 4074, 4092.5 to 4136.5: 0.34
